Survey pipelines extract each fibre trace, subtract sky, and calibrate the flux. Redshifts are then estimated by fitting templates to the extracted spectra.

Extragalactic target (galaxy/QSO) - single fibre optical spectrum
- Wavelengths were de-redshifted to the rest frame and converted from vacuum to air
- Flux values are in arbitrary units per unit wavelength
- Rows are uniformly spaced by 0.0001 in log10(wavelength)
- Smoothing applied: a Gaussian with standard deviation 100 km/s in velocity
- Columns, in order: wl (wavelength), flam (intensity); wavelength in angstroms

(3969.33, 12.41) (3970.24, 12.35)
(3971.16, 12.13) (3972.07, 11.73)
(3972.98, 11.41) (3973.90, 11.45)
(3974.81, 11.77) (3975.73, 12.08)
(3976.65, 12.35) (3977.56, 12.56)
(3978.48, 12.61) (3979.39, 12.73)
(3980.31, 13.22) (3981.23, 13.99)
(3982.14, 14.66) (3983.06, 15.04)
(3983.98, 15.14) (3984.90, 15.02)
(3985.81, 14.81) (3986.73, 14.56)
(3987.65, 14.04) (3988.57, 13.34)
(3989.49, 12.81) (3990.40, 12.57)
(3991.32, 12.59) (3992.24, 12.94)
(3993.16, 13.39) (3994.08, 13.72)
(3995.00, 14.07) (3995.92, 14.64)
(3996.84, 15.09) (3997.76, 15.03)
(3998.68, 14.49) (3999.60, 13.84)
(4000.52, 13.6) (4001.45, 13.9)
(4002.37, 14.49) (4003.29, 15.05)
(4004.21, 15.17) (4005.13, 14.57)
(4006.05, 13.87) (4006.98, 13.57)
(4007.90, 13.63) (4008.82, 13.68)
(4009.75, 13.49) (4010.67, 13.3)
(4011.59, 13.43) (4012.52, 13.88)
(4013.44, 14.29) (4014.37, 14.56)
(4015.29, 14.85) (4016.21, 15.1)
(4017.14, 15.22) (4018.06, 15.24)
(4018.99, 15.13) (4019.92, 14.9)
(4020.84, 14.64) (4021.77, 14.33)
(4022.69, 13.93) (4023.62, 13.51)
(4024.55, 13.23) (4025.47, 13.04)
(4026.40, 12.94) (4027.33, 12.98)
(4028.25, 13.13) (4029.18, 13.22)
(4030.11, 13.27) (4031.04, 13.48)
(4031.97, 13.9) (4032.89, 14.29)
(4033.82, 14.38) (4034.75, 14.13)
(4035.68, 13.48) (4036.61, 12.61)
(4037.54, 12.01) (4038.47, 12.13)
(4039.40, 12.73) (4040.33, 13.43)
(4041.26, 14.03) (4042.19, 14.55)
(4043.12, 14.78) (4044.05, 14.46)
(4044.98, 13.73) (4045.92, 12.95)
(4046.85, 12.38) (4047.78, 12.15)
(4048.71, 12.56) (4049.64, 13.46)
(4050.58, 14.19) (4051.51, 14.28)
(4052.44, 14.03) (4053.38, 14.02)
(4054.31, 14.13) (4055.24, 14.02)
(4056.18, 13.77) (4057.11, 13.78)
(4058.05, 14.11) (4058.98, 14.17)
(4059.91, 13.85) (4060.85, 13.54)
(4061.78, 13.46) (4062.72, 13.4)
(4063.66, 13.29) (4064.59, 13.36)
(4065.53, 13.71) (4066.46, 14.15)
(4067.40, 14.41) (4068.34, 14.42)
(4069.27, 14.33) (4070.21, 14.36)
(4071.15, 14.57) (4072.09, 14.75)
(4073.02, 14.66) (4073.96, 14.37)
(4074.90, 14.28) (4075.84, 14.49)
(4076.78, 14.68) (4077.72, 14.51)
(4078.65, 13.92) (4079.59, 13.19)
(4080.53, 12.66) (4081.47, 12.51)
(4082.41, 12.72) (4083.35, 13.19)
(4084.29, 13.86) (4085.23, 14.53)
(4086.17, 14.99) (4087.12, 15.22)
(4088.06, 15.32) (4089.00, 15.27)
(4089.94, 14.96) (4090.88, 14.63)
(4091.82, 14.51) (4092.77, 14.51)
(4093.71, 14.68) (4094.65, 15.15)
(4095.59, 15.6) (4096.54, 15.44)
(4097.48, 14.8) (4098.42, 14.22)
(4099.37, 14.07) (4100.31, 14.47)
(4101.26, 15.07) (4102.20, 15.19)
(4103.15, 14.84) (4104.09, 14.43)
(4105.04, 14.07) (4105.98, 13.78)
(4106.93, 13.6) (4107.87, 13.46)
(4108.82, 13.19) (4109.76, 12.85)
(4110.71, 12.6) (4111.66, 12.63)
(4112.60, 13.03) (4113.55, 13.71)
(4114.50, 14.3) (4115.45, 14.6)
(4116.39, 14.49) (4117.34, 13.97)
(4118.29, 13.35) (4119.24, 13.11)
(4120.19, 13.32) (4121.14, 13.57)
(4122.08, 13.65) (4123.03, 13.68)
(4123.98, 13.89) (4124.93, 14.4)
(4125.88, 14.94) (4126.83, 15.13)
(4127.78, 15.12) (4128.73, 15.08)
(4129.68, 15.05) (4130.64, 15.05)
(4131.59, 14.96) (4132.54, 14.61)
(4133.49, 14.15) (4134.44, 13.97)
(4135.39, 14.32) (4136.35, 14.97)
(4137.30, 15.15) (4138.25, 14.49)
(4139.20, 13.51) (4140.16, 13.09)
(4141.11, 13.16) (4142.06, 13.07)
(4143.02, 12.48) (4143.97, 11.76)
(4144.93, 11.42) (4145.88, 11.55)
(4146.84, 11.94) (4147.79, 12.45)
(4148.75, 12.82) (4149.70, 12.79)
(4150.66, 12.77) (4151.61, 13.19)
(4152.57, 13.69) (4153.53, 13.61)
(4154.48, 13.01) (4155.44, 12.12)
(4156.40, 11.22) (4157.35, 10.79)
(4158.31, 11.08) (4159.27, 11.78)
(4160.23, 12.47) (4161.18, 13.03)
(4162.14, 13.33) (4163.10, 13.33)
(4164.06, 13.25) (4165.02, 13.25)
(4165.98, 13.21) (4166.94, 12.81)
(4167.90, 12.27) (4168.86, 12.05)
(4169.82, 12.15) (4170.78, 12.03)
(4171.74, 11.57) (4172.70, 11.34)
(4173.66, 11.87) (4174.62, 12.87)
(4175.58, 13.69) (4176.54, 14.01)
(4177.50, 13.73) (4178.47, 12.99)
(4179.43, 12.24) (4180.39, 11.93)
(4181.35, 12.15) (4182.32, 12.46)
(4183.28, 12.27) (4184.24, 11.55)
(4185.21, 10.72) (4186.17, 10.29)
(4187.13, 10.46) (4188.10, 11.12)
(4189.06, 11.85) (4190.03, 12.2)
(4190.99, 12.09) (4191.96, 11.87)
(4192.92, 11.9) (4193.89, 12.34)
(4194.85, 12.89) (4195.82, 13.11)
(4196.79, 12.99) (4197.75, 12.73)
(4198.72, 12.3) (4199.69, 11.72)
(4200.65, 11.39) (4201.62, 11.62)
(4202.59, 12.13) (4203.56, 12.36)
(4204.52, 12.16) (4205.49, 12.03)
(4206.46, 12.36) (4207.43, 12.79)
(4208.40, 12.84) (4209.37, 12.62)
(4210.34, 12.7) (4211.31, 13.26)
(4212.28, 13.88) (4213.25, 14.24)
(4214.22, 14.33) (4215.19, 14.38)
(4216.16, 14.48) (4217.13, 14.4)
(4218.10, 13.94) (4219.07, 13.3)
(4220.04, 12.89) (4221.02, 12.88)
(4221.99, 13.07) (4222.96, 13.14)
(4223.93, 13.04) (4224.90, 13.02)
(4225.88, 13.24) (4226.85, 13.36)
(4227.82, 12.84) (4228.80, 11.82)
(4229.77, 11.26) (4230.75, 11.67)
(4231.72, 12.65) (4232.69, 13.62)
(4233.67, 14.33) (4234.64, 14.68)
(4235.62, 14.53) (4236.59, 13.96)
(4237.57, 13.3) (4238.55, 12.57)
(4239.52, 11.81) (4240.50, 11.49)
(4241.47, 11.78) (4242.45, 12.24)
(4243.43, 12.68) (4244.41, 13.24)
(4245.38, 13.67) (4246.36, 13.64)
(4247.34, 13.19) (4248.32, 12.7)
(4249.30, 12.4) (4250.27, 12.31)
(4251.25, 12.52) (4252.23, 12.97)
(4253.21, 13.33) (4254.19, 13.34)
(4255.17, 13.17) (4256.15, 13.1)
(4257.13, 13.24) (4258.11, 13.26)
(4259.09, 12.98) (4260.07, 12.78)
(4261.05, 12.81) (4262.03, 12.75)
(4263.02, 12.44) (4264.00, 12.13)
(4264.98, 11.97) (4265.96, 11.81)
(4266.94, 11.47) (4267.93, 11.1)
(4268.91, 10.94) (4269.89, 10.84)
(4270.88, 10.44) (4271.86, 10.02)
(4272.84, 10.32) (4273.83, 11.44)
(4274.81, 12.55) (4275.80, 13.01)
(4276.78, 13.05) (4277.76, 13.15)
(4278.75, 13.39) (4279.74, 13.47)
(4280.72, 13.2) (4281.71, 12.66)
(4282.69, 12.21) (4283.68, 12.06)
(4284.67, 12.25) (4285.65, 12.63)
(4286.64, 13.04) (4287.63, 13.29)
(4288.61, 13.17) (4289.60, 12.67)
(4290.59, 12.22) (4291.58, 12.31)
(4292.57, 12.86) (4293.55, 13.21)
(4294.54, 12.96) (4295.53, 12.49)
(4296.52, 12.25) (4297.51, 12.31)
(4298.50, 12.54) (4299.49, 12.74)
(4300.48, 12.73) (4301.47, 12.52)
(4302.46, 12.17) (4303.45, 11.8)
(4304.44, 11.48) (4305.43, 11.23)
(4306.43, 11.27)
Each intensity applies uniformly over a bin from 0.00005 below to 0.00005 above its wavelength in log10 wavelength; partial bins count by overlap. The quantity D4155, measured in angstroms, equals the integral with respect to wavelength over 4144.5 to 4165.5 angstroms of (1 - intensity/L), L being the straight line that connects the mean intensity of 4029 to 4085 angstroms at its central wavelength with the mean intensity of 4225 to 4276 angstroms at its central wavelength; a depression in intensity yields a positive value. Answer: 1.00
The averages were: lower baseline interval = 13.7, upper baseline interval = 12.5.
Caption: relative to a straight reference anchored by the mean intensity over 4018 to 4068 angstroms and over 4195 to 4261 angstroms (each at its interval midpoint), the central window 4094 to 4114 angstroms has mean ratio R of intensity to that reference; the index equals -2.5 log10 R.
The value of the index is -0.05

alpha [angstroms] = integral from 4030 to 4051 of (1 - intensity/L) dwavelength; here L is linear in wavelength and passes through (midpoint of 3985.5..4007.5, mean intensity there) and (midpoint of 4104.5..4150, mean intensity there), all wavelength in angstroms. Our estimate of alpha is 0.7 angstroms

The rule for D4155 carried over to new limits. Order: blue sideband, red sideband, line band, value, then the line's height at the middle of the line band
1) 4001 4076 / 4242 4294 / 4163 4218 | 1.9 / 13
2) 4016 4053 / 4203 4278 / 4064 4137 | -4.6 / 13.4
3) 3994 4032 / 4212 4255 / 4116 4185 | 1.9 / 13.5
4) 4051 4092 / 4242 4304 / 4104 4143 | -0.8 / 13.7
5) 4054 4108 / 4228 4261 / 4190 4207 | 1.3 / 13.3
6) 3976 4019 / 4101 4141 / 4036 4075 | 0.8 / 14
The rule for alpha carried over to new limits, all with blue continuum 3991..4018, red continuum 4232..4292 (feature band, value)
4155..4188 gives 2.31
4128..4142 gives -1.05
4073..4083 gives -0.05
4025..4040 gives 0.80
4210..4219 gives -0.73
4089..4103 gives -1.26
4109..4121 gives 0.00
